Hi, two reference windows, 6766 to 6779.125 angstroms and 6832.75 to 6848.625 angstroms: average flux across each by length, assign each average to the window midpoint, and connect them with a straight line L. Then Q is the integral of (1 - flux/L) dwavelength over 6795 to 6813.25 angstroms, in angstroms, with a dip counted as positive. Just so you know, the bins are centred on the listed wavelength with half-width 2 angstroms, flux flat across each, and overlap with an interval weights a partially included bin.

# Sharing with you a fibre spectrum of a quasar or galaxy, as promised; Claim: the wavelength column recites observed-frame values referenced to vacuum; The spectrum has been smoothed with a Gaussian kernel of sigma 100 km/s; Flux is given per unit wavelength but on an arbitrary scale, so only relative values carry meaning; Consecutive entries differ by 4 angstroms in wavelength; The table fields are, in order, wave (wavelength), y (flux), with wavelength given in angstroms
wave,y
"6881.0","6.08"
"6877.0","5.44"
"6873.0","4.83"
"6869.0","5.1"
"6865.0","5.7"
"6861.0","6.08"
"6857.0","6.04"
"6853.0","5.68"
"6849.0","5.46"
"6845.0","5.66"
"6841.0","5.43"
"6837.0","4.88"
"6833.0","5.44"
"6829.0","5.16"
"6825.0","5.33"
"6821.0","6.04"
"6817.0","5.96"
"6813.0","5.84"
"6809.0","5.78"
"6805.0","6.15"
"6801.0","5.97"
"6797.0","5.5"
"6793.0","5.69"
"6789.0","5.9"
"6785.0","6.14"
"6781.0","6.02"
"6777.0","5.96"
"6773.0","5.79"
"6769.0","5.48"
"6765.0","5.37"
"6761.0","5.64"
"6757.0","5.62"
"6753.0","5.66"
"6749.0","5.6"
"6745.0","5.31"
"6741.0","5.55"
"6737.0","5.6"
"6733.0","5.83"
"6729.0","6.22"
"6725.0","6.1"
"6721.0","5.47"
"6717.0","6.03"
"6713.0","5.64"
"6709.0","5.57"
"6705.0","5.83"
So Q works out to -1.0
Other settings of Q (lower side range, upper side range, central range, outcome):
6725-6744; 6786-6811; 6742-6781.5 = 1.3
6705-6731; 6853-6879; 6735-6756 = 0.9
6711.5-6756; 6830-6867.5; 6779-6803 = -0.9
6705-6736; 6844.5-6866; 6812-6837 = 1.0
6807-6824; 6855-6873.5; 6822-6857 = 1.8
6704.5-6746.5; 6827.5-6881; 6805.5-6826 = -1.0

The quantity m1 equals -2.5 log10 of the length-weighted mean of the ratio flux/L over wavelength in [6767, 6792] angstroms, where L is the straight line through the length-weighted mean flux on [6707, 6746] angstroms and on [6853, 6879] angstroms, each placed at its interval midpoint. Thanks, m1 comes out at -0.04 mag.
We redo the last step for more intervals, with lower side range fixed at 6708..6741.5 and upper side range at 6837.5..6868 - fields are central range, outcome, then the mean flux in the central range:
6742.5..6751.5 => 0.06 mag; 5.47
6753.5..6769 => 0.04 mag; 5.55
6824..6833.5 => 0.08 mag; 5.29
